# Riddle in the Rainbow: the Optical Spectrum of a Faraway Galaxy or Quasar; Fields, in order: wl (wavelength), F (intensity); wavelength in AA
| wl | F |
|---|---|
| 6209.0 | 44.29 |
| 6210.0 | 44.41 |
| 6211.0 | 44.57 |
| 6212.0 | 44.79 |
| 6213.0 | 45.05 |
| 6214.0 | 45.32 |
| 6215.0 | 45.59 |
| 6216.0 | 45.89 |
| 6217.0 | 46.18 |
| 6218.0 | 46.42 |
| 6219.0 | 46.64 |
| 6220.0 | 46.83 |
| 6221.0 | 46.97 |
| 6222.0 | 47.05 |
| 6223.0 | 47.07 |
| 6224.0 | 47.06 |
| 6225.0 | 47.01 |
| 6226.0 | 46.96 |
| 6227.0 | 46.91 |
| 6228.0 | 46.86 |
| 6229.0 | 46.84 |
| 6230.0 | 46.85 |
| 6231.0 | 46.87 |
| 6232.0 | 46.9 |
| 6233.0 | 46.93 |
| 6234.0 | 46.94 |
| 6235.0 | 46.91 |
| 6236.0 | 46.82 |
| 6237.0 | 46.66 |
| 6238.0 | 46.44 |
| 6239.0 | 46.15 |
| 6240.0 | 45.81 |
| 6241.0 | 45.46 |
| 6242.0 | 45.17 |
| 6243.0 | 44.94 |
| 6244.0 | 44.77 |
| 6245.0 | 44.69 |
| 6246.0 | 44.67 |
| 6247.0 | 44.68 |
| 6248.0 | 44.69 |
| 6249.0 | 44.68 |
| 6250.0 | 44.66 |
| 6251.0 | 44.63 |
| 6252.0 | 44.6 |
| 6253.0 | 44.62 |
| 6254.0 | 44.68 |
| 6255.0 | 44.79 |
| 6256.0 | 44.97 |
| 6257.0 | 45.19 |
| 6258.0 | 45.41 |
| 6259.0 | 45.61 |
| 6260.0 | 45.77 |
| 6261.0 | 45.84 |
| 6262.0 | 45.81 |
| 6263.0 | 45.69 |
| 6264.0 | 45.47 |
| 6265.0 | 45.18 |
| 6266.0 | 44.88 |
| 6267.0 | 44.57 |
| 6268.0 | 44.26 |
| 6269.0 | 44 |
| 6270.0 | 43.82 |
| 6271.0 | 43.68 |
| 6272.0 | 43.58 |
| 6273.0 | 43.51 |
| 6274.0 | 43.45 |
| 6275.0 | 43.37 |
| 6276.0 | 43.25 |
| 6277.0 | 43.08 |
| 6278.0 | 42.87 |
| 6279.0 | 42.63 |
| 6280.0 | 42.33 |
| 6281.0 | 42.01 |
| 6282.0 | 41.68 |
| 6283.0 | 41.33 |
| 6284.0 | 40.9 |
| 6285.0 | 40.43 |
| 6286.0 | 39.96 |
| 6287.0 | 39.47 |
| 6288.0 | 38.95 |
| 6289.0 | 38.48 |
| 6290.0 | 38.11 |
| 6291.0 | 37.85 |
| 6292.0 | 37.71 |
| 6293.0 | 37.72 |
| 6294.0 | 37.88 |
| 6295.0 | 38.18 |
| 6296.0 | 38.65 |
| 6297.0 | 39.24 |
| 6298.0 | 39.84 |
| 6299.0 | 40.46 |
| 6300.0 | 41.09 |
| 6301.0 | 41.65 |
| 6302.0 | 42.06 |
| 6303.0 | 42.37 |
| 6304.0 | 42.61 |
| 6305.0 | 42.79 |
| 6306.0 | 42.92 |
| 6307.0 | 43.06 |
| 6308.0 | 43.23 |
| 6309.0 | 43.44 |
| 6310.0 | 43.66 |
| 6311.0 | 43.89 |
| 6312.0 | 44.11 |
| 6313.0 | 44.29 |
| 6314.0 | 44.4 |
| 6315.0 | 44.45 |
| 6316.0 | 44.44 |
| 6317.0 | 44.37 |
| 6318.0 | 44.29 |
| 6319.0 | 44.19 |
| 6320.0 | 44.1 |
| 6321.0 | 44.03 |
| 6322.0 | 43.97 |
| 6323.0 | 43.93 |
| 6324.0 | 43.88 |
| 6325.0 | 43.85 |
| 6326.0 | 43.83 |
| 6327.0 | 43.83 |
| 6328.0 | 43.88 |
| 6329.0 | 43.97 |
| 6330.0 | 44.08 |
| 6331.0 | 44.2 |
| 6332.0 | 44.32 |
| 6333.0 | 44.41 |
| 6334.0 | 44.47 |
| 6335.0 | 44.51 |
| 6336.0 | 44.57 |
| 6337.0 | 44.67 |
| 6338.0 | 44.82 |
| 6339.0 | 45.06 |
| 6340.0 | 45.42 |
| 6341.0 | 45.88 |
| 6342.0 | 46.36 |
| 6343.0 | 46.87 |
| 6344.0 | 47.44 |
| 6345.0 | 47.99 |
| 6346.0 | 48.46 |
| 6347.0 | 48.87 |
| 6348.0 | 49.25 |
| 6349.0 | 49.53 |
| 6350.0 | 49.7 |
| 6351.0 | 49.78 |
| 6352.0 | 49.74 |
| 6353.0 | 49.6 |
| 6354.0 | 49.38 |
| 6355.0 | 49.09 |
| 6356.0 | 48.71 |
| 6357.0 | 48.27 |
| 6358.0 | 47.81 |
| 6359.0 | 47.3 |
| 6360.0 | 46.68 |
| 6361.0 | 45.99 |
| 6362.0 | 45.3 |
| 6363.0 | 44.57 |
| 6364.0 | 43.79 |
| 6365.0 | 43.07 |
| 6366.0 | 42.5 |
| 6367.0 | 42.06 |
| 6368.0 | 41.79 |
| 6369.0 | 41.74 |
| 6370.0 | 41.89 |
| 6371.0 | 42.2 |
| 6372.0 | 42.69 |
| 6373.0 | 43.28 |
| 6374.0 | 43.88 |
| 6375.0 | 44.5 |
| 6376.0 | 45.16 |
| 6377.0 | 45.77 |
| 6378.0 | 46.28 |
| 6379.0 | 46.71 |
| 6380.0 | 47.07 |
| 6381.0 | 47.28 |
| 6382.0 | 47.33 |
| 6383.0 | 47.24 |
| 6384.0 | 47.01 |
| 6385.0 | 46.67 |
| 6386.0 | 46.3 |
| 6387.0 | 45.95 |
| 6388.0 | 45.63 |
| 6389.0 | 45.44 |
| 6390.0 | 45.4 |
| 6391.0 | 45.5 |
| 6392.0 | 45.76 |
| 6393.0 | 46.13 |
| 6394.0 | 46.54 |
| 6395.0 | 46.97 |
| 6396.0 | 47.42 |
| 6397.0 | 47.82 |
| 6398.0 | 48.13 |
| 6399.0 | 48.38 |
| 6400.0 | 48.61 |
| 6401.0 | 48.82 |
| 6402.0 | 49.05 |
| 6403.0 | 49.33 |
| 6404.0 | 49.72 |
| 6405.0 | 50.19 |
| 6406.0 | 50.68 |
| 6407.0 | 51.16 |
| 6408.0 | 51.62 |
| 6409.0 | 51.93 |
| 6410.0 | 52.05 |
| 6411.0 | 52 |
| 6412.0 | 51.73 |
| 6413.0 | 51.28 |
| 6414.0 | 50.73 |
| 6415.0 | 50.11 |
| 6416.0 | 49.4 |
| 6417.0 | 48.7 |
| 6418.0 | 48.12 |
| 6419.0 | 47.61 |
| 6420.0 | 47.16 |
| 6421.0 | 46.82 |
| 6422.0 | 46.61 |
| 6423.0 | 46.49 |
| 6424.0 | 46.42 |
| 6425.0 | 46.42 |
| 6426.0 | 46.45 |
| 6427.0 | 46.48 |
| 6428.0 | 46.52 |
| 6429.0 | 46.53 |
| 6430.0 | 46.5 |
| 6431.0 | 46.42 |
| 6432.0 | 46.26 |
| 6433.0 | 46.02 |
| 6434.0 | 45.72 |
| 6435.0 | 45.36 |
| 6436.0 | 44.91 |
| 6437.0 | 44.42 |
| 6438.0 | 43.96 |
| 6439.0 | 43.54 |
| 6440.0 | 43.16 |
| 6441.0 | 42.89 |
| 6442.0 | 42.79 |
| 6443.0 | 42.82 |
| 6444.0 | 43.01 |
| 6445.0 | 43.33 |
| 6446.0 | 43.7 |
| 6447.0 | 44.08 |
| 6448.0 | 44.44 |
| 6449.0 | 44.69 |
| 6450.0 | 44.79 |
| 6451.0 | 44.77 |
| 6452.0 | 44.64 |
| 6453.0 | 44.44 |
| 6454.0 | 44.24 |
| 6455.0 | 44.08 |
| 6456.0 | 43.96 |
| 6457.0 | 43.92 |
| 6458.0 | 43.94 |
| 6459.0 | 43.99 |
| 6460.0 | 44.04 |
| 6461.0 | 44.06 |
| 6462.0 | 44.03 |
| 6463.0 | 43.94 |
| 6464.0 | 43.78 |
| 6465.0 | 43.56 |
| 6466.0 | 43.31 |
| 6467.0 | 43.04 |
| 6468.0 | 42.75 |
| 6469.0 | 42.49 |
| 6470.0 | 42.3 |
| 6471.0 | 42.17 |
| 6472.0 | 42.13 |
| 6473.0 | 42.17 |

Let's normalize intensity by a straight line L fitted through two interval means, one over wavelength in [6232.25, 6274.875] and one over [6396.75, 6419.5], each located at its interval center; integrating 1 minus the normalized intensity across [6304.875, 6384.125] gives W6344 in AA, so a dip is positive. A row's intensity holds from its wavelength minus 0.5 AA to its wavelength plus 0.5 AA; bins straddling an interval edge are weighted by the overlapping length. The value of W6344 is 4.36 AA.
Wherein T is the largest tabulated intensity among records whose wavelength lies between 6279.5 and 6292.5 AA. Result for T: 42.33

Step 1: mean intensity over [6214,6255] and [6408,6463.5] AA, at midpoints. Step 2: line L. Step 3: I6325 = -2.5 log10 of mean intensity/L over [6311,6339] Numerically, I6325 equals 0.04 mag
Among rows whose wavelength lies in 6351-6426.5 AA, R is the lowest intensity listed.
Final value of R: 41.74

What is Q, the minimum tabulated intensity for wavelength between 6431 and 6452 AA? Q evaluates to 42.79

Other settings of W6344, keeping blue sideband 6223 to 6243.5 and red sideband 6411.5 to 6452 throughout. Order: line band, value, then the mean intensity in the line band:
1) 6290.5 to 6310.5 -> 2.4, 40.8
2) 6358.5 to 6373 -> 0.8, 43.7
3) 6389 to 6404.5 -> -0.5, 47.5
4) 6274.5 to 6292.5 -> 2.2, 40.8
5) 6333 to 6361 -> -0.7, 47.3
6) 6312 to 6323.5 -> 0.5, 44.2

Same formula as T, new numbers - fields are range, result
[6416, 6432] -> 49.4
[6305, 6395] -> 49.78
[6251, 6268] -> 45.84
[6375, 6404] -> 49.72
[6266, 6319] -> 44.88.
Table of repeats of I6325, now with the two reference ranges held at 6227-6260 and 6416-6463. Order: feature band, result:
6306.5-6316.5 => 0.04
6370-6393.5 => -0.01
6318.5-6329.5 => 0.04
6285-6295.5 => 0.18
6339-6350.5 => -0.05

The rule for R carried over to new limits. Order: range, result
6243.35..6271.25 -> 43.68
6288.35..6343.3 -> 37.71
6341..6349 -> 45.88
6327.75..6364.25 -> 43.79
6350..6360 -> 46.68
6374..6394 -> 43.88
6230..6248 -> 44.67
